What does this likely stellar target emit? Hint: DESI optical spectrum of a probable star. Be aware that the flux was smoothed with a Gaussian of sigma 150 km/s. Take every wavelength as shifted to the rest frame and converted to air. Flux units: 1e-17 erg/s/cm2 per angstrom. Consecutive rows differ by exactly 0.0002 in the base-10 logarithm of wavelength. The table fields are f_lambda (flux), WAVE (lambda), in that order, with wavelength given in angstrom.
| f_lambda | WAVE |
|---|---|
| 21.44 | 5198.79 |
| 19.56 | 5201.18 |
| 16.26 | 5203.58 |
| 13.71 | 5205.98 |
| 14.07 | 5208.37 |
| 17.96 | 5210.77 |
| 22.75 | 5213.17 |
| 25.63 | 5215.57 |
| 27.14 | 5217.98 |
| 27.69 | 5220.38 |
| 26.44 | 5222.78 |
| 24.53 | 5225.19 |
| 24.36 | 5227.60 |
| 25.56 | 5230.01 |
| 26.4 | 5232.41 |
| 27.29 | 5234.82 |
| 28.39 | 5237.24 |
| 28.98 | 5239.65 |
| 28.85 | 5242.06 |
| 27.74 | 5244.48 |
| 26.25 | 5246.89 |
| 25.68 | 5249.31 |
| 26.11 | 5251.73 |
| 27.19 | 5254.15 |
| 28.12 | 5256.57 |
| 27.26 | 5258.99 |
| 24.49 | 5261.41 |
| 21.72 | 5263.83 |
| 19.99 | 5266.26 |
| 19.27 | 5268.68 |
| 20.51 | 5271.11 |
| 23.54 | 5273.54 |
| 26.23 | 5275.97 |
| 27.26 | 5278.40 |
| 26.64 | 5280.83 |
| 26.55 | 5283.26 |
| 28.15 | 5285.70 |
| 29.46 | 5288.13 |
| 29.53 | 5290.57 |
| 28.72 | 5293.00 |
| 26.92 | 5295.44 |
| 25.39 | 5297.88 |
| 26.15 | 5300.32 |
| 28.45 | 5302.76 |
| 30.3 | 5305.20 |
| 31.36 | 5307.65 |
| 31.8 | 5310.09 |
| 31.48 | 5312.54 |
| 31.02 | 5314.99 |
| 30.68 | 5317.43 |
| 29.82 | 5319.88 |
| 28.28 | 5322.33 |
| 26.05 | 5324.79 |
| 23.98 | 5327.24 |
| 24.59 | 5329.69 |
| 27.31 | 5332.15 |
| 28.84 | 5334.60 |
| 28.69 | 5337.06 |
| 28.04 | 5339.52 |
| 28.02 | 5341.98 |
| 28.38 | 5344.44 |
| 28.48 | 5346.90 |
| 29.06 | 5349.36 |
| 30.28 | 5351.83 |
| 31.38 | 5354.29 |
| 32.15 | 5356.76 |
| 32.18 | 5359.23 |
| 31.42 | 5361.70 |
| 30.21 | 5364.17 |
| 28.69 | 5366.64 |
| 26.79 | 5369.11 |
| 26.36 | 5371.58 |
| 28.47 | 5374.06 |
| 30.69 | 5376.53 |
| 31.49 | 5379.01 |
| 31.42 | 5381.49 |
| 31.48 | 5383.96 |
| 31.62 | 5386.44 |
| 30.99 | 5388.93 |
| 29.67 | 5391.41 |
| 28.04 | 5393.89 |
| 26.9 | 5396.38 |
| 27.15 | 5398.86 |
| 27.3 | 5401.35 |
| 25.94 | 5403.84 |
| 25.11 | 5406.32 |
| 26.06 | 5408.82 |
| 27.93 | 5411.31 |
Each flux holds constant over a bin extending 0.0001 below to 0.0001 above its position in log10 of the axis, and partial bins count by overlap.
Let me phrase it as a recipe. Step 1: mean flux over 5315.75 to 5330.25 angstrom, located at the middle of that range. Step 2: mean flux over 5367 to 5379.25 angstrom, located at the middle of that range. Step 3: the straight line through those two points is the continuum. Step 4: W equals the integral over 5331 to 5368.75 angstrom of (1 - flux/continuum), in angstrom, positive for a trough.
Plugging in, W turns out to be -1.9 angstrom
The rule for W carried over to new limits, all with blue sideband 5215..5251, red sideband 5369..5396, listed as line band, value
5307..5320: -1.3 angstrom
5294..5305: 0.4 angstrom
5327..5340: 0.8 angstrom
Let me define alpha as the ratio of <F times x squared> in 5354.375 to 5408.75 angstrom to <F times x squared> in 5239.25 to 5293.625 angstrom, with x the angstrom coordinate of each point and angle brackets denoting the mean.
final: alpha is 1.18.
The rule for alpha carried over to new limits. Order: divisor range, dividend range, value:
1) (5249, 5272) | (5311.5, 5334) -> 1.20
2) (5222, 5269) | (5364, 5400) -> 1.19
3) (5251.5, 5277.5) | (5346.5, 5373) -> 1.29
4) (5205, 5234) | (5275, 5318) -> 1.27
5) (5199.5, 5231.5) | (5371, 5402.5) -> 1.42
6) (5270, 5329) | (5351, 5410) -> 1.08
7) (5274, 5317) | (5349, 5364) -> 1.12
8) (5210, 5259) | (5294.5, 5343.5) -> 1.12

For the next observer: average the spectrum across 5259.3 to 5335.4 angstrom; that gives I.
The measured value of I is 26.9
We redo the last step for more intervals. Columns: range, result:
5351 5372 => 30.1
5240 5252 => 27.1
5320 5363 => 28.7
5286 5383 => 29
